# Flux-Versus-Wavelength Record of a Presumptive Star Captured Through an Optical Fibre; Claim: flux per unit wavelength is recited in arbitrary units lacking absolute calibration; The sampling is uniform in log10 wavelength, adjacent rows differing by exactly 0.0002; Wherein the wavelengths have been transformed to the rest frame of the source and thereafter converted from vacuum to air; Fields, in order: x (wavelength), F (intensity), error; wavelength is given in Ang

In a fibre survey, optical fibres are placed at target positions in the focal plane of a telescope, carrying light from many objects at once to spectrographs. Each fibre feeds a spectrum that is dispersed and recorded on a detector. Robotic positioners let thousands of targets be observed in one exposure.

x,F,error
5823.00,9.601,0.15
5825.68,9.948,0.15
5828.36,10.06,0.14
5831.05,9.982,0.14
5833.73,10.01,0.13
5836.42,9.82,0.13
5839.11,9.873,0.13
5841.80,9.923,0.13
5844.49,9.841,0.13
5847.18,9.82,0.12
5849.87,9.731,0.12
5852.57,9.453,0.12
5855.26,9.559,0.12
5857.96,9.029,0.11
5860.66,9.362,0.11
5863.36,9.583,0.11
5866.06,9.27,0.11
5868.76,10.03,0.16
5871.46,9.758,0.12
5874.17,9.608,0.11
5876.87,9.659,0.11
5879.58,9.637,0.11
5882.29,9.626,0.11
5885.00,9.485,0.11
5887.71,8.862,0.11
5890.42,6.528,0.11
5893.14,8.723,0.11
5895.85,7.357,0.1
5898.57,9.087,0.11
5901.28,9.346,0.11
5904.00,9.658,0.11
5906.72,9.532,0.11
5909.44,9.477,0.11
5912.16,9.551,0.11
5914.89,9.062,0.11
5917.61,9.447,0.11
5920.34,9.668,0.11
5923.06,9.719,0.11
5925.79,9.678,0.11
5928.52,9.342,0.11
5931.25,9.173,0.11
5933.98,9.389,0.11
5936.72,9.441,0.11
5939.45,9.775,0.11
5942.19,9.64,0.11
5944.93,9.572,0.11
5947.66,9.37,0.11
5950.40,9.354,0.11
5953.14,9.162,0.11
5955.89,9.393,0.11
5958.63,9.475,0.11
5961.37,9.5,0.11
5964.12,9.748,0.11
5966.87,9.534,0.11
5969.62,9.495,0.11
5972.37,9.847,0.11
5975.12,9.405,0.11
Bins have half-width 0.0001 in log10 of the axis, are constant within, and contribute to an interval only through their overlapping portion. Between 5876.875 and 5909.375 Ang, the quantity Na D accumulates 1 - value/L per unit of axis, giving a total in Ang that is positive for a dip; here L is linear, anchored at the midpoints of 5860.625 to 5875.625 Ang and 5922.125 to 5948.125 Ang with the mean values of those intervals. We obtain 2.2 Ang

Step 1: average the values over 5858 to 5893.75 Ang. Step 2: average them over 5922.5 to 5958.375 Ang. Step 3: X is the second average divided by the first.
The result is 1.02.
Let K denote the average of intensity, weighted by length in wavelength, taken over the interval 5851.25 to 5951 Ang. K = 9.32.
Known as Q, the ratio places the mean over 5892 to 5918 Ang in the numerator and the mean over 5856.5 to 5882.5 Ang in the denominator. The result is 0.95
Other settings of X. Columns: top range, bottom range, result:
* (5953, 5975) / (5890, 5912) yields 1.08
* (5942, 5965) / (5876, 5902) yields 1.07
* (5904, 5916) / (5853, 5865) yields 1.01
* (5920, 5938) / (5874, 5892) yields 1.05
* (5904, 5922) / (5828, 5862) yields 0.98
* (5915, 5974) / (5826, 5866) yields 0.98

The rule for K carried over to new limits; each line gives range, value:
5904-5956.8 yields 9.47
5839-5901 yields 9.28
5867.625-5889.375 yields 9.54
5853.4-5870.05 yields 9.47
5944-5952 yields 9.43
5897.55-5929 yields 9.47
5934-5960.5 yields 9.46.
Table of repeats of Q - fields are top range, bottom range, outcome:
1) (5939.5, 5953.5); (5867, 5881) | 0.97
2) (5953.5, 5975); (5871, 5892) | 1.05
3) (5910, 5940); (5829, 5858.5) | 0.97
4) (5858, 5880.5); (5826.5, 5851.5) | 0.97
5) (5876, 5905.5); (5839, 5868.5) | 0.93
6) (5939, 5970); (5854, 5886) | 0.99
